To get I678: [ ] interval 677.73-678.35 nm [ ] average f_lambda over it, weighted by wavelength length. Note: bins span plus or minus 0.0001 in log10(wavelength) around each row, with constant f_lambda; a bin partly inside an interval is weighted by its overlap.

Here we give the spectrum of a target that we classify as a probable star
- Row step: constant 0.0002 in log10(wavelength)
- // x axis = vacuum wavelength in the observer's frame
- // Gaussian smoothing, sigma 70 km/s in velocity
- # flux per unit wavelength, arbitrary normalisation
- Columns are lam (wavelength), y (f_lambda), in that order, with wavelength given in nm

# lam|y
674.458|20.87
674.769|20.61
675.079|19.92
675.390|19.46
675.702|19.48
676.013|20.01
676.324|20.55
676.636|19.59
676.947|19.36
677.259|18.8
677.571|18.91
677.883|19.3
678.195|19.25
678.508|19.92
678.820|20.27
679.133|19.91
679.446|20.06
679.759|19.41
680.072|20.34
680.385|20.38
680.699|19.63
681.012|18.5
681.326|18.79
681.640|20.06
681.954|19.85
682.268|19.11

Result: 19.3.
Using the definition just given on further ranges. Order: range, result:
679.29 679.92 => 19.7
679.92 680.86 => 20.1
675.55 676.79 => 19.9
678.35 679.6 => 20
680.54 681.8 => 19.2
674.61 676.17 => 19.9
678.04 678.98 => 19.8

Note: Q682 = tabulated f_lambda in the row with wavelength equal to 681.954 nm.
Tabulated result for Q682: 19.85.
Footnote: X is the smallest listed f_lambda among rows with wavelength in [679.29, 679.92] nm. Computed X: 19.41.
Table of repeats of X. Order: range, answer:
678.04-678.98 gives 19.25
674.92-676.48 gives 19.46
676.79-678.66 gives 18.8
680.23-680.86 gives 19.63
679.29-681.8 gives 18.5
